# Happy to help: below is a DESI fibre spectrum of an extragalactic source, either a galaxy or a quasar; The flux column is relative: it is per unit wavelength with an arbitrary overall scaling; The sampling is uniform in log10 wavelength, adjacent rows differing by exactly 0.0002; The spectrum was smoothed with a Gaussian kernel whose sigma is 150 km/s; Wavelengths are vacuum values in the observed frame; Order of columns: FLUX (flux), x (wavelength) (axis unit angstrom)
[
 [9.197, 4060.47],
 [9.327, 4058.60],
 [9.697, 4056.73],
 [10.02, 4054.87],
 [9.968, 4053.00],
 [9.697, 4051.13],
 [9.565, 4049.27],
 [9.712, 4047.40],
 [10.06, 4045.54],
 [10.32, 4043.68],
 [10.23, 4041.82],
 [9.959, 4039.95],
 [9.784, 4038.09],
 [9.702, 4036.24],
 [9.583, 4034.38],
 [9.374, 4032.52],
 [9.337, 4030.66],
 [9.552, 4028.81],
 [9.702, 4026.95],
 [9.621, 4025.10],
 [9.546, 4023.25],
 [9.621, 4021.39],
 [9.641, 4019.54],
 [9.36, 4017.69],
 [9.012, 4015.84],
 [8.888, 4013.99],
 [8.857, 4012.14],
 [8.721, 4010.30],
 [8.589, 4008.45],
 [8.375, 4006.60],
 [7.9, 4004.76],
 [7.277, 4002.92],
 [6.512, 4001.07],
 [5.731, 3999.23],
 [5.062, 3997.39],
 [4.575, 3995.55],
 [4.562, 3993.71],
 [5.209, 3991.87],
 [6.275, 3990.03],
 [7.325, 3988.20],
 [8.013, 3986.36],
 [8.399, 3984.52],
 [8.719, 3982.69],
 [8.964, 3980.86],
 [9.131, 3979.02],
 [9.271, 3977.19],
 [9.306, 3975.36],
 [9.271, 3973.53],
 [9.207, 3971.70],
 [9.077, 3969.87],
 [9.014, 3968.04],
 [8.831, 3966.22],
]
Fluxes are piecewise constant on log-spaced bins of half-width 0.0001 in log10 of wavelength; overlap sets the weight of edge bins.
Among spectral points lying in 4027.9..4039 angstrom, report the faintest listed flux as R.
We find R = 9.337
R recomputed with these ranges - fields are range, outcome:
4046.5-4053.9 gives 9.565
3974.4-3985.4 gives 8.399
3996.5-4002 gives 5.062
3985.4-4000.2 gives 4.562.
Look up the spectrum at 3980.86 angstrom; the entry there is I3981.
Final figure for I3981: 8.964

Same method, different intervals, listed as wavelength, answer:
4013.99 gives 8.888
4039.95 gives 9.959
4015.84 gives 9.012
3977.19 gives 9.271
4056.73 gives 9.697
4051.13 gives 9.697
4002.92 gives 7.277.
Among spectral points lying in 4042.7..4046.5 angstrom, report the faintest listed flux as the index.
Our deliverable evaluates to 10.06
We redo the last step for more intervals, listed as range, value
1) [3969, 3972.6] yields 9.077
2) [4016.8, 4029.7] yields 9.36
